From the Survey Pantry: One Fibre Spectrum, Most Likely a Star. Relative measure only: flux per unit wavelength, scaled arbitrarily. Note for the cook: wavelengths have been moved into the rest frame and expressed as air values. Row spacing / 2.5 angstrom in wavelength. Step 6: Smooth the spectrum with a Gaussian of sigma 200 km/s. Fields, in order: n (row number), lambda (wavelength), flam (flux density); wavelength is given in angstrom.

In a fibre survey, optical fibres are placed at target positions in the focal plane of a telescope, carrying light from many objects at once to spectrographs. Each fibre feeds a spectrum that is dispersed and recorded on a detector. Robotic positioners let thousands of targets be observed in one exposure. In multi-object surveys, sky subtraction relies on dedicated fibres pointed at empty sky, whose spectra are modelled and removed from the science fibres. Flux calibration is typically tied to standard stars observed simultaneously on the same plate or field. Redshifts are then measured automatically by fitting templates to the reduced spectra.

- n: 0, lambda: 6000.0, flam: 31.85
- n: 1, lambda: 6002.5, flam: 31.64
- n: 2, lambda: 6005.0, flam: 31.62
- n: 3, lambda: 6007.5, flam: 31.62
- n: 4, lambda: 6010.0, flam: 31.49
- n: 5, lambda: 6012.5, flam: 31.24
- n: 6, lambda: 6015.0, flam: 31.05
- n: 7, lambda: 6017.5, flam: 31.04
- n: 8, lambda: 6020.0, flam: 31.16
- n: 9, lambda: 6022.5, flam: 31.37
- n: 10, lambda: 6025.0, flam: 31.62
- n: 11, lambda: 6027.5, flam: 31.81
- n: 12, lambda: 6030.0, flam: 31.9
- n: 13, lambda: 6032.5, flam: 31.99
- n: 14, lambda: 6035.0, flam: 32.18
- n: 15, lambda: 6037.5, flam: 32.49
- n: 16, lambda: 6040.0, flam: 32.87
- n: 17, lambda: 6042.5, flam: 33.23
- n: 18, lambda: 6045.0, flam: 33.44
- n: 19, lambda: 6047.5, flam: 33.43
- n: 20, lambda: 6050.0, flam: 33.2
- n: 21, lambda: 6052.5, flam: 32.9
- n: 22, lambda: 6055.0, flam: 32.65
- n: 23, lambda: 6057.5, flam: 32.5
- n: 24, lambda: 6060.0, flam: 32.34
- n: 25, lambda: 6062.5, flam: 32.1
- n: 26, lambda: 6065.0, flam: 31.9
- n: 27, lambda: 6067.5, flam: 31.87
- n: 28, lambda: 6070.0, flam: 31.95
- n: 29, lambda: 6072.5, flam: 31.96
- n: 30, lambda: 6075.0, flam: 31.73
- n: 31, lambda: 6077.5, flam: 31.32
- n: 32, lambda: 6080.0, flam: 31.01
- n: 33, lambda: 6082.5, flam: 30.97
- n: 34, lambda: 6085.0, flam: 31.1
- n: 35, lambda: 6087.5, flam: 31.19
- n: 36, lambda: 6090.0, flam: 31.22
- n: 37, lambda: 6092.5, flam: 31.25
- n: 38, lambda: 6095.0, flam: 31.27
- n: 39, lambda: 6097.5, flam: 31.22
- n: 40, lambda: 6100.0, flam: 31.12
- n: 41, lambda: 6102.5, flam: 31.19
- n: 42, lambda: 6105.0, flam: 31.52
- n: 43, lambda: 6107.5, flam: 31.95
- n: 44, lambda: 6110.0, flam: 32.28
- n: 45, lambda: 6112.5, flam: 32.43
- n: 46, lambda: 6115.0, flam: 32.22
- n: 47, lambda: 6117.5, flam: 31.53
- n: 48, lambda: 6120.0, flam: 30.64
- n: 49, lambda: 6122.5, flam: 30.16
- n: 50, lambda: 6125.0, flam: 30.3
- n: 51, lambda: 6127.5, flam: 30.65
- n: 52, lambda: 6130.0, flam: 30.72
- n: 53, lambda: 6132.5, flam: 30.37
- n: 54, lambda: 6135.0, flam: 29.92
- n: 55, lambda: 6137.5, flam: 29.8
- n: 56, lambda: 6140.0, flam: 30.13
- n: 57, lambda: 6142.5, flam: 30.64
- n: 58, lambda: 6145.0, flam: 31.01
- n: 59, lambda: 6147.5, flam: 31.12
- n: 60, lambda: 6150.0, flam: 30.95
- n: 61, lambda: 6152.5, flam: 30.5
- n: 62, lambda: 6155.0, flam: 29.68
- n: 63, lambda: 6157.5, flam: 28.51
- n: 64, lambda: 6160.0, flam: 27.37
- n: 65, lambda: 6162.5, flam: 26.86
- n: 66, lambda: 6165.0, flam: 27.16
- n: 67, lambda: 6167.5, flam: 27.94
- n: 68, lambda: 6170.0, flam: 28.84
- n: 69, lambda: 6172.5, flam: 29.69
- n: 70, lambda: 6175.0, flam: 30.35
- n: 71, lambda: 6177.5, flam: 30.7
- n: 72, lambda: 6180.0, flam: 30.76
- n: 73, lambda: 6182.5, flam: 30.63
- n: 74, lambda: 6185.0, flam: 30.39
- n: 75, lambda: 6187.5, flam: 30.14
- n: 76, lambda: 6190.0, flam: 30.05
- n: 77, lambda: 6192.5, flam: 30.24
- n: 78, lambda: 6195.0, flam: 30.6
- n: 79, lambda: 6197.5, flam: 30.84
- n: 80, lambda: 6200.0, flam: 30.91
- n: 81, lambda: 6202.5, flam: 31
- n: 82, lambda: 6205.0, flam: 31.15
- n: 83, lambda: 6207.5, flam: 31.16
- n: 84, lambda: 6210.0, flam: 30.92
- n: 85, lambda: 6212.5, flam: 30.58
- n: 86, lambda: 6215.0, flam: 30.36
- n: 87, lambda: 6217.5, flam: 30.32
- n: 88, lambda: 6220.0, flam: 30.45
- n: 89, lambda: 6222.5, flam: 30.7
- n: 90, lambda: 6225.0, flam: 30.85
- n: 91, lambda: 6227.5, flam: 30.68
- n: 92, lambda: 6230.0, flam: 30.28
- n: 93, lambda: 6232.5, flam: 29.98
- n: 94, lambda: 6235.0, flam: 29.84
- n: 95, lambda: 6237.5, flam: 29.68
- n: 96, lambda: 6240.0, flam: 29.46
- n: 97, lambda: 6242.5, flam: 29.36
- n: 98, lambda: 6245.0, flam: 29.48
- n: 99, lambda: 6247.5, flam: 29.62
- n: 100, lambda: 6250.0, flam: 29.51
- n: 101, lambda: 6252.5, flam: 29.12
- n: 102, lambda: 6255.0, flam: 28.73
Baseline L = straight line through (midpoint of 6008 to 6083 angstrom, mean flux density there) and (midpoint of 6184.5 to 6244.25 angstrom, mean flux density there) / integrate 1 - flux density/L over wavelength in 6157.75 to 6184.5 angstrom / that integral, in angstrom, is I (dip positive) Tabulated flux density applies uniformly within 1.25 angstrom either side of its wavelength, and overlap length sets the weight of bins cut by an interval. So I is 1.5 angstrom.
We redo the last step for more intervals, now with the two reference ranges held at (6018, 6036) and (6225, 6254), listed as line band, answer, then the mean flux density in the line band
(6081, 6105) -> -0.08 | 31.2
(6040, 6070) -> -1.18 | 32.7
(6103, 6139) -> -0.23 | 31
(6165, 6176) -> 0.52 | 28.9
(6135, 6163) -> 0.74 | 29.8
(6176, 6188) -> -0.10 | 30.5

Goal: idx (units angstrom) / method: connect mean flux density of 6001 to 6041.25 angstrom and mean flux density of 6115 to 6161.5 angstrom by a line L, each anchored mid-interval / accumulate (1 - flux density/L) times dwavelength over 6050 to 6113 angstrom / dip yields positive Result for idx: -1.6 angstrom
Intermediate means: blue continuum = 31.7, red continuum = 30.3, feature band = 31.7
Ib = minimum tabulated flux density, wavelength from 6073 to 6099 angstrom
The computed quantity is 30.97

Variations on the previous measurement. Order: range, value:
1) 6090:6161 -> 27.37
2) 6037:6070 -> 31.87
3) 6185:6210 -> 30.05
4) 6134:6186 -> 26.86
